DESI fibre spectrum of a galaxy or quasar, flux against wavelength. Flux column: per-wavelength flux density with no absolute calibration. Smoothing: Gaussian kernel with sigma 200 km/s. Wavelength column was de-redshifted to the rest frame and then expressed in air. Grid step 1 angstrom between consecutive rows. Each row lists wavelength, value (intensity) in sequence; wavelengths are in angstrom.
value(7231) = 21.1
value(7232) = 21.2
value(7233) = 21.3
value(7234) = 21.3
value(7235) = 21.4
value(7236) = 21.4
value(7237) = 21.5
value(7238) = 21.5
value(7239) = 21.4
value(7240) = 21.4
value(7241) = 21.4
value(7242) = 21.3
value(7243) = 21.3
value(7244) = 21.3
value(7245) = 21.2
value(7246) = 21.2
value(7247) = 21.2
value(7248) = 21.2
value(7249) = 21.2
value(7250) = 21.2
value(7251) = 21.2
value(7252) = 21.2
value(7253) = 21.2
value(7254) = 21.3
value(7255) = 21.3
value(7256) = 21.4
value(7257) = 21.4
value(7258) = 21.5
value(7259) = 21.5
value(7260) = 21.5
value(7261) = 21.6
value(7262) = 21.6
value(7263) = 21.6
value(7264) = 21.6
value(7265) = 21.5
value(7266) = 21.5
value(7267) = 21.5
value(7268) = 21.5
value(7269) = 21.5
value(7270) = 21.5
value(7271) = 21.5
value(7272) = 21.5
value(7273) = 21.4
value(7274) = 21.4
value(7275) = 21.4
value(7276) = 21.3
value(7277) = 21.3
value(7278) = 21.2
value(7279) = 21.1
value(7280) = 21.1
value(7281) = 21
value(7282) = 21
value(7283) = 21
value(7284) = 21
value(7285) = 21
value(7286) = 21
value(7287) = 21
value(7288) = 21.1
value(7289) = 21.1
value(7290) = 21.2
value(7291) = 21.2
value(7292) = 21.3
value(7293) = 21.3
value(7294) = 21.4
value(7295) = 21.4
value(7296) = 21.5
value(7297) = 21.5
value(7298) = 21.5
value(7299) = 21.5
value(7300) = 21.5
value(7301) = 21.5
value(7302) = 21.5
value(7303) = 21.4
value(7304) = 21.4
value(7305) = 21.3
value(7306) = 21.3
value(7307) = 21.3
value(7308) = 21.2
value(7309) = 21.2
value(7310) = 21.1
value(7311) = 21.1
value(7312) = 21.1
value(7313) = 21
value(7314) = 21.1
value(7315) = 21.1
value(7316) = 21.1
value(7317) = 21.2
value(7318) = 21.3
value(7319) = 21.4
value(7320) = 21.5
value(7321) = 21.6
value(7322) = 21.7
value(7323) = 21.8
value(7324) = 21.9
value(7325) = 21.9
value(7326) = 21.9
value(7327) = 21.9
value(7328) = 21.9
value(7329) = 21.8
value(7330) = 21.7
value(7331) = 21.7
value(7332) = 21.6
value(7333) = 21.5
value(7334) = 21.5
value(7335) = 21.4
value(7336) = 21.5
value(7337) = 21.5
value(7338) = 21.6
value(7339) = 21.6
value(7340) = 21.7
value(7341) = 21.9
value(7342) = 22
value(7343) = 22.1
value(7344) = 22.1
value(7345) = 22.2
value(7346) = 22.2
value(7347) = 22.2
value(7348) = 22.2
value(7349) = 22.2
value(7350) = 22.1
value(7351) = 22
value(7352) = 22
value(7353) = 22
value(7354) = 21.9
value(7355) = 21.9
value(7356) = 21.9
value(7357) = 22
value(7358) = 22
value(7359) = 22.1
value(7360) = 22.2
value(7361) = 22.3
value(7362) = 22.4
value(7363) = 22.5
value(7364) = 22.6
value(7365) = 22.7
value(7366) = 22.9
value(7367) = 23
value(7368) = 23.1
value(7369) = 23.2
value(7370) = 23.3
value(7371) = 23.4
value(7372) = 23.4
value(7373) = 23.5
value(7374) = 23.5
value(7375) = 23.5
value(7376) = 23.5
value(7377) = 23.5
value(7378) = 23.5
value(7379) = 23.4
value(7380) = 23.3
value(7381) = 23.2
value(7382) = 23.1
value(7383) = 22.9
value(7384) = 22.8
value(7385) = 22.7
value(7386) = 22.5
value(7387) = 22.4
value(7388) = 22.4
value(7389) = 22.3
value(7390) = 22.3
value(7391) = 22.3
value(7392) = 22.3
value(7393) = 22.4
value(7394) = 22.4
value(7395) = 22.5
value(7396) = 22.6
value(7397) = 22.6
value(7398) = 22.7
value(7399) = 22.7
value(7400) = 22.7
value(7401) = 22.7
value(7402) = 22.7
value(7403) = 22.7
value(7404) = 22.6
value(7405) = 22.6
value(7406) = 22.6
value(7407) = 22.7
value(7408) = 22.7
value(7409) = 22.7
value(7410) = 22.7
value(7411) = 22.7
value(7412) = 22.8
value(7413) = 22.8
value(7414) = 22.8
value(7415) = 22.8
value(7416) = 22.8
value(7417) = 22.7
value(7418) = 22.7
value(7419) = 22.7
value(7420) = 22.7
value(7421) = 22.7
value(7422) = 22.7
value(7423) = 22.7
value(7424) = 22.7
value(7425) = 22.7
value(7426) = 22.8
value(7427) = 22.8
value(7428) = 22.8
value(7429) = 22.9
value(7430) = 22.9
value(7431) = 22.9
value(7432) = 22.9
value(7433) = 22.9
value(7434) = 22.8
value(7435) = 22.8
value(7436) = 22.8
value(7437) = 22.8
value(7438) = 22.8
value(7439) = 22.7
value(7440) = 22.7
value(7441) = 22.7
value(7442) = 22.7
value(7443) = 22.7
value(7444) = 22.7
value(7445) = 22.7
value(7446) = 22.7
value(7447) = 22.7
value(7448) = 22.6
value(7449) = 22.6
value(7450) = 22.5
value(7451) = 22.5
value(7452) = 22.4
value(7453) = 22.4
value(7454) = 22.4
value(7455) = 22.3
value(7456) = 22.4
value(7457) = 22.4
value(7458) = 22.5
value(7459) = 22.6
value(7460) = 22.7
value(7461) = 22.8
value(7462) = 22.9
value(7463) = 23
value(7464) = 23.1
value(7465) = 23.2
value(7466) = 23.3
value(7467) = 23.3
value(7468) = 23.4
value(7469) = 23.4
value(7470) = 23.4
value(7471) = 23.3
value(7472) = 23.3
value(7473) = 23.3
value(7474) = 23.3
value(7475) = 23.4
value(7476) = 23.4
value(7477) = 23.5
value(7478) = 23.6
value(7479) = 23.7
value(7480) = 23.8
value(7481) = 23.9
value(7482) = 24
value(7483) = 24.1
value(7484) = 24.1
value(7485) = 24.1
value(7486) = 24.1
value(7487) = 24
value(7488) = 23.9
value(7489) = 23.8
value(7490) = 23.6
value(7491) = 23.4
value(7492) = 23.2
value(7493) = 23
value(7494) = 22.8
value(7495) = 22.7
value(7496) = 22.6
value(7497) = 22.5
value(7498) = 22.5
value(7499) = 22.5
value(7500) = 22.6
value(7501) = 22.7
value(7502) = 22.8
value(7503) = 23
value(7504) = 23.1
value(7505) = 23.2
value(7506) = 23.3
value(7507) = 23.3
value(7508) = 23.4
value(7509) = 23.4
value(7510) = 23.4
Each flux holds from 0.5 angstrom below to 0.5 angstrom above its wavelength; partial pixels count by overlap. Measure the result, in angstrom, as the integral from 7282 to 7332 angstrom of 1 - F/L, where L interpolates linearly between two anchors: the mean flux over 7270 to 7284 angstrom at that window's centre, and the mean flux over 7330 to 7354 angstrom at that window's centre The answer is 0.36 angstrom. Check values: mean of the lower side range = 21.2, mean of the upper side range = 21.9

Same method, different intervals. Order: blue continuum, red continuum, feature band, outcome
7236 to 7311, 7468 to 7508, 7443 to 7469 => 0.3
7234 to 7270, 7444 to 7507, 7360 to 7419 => -1.0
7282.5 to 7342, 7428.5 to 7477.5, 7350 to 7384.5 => -1.2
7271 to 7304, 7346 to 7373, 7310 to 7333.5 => 0.4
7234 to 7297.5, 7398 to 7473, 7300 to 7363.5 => 0.5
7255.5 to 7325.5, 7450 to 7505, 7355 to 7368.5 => -0.2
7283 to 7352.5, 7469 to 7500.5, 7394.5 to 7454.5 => 0.1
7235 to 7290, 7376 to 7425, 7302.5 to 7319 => 0.5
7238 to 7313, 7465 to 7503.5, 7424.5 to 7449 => 0.1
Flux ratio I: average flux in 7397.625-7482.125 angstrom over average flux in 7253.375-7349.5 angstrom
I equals 1.06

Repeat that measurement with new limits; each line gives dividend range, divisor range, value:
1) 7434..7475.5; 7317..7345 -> 1.05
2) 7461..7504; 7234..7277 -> 1.09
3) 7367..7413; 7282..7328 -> 1.07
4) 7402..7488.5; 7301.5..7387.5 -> 1.04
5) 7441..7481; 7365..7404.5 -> 1.00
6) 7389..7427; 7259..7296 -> 1.06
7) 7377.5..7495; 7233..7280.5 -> 1.07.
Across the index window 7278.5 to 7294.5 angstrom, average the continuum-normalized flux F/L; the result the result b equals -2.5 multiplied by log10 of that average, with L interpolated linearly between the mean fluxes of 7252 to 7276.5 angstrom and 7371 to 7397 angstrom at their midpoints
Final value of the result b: 0.03 mag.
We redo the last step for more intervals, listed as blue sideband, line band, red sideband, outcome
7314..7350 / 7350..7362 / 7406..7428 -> 0.00 mag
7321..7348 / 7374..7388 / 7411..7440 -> -0.04 mag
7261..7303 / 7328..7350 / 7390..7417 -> 0.01 mag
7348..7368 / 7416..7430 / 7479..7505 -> 0.00 mag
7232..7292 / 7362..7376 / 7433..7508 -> -0.04 mag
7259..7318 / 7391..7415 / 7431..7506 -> -0.01 mag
